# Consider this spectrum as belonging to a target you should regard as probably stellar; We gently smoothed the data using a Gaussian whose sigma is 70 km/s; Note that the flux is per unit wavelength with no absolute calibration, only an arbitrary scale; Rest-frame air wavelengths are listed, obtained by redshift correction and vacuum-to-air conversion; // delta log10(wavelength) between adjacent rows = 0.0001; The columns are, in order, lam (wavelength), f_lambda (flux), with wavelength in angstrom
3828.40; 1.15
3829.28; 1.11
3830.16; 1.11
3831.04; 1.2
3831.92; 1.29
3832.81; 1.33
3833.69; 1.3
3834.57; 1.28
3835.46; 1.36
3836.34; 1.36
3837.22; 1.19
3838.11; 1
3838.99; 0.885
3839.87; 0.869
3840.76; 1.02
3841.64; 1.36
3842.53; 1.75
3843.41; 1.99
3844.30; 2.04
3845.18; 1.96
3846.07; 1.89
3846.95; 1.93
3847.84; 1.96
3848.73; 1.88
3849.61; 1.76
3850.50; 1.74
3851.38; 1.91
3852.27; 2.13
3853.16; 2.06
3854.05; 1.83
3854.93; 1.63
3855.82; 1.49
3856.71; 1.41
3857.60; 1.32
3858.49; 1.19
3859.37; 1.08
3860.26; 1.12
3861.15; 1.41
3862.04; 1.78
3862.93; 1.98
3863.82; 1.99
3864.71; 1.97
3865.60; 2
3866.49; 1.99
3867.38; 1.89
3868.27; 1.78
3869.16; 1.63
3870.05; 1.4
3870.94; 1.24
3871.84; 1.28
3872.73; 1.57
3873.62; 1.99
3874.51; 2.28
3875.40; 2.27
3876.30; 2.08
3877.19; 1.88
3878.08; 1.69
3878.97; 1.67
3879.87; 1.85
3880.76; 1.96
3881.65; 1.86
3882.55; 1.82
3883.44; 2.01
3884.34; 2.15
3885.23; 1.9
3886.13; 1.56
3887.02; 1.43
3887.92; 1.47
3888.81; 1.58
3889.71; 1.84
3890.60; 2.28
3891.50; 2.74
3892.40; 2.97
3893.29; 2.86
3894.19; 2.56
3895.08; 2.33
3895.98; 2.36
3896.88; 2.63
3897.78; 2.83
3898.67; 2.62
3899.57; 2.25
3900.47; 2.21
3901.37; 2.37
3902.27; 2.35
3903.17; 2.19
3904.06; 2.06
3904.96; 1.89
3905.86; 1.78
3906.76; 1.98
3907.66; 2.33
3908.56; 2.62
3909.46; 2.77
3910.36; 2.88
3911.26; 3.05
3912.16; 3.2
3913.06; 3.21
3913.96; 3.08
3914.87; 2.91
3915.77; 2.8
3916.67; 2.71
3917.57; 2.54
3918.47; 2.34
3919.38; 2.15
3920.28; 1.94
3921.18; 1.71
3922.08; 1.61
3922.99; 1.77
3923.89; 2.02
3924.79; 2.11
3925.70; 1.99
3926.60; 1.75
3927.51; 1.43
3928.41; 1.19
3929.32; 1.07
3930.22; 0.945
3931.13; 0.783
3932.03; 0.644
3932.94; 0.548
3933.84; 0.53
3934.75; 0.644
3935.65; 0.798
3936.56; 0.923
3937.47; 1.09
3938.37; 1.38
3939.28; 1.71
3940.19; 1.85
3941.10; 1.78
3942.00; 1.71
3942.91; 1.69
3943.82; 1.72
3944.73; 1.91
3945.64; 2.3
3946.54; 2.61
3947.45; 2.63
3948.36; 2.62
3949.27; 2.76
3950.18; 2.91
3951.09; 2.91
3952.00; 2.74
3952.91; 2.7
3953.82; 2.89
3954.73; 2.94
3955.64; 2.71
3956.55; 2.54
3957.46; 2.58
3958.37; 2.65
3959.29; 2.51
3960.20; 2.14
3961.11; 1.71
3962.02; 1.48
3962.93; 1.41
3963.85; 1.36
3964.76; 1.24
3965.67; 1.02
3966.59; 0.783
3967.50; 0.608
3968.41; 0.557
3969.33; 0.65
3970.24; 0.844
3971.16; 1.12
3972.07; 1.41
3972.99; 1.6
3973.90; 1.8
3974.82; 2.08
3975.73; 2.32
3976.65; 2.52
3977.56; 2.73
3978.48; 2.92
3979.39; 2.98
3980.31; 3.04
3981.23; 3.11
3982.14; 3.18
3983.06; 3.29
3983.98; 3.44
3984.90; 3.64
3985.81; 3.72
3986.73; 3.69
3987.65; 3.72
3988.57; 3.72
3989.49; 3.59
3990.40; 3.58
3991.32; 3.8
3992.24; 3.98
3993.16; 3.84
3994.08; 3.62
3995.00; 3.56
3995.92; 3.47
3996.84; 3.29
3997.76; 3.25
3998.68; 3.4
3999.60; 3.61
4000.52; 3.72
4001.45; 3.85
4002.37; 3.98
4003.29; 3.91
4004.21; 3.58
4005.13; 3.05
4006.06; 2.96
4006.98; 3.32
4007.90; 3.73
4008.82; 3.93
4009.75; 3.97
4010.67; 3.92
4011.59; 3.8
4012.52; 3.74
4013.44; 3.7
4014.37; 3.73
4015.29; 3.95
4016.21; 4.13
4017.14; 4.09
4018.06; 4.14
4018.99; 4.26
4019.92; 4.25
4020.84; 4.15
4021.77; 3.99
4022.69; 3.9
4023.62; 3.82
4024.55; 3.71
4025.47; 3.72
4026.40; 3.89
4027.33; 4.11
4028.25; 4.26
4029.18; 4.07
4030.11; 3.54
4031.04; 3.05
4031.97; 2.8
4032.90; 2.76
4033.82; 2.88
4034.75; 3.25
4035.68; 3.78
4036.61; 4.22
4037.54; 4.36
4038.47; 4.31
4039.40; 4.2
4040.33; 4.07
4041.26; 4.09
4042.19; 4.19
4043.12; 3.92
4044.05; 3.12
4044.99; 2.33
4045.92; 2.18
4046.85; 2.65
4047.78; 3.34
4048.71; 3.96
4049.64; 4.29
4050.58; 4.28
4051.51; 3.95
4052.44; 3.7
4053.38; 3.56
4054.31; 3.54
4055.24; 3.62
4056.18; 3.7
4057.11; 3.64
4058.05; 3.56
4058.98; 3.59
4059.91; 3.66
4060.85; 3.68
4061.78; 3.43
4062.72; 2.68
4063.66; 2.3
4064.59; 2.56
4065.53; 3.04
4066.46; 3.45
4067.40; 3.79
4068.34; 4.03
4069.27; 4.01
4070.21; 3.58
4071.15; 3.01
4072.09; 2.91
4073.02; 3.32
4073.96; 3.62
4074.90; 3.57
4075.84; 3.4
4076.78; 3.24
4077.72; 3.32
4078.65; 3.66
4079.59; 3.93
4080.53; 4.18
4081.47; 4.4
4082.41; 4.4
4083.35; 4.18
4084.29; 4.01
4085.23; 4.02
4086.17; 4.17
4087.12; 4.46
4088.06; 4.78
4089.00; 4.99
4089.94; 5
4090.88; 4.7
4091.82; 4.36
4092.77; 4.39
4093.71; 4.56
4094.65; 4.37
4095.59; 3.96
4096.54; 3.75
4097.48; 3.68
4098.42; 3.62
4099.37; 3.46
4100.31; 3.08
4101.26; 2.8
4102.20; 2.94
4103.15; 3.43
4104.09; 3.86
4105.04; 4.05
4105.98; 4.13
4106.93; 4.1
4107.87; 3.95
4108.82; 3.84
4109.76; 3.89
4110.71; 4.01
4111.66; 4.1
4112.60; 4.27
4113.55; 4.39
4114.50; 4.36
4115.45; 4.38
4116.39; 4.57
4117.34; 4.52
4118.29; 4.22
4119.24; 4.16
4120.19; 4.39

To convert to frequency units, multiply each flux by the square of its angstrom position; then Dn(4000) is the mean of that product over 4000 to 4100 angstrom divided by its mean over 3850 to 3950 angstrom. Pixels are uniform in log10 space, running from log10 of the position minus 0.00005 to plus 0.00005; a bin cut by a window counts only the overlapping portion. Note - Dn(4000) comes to 2.1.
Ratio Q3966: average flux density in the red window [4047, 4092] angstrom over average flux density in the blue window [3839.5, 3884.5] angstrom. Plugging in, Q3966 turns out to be 2.2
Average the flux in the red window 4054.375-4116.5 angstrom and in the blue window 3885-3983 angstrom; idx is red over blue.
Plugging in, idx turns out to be 1.86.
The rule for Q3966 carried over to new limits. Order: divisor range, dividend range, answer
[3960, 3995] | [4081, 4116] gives 1.67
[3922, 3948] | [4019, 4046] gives 2.49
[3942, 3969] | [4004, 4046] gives 1.80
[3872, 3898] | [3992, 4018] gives 1.78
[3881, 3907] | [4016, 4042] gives 1.78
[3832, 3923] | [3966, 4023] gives 1.64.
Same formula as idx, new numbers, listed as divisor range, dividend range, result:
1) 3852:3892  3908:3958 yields 1.17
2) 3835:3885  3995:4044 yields 2.22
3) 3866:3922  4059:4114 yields 1.74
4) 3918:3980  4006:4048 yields 2.06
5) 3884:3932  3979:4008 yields 1.62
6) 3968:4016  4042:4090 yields 1.15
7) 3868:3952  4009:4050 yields 1.87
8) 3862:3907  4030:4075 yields 1.72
